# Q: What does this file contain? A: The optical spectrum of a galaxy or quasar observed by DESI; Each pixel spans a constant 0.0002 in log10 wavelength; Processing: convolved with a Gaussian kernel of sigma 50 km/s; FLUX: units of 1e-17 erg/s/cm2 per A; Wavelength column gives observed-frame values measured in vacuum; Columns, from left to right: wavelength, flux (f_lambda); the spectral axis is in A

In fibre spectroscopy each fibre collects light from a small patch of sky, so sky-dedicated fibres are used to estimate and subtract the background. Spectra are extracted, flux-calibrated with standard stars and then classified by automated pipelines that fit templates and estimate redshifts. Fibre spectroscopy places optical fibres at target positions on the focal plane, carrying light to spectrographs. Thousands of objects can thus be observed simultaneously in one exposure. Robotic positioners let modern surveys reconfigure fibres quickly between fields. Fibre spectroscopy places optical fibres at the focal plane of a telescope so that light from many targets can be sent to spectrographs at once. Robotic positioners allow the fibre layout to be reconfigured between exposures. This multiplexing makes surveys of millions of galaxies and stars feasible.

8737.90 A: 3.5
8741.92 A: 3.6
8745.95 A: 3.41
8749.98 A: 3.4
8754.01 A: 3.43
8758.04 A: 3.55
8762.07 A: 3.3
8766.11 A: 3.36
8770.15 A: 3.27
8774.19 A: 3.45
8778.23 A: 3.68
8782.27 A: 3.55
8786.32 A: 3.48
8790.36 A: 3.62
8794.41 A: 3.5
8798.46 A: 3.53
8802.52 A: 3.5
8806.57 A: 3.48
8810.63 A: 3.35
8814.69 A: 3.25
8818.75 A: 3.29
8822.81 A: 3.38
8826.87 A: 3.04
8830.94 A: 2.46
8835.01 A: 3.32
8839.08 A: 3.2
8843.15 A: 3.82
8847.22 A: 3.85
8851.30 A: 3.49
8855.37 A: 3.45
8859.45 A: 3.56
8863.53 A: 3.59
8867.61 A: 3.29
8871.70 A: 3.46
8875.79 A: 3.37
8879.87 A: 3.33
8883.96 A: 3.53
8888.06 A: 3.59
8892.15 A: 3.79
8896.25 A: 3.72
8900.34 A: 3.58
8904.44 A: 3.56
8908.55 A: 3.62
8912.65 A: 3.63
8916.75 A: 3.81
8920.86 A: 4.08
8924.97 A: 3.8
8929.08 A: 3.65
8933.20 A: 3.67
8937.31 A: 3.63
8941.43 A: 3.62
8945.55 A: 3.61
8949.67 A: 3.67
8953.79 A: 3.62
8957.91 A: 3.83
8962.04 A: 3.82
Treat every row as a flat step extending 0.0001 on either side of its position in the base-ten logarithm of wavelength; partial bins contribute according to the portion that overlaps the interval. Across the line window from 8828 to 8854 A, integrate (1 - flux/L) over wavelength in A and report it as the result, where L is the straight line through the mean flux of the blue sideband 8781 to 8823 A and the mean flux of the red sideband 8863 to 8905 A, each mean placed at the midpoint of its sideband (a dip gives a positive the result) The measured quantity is 1.0 A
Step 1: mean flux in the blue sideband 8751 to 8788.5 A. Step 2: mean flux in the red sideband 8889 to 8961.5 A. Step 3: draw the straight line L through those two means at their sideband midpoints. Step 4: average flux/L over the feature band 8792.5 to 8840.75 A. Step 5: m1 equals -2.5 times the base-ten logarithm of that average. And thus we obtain 0.08 mag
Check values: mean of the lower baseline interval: 3.45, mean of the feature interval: 3.27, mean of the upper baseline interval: 3.7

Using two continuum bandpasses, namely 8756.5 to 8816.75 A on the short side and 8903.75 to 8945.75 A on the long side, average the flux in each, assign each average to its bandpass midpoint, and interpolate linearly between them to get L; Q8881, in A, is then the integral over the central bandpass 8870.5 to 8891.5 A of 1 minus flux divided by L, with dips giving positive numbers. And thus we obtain 0.9 A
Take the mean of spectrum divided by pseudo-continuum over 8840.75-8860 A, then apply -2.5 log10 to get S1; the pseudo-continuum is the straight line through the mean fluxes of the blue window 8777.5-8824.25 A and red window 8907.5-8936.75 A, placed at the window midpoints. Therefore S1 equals -0.016 mag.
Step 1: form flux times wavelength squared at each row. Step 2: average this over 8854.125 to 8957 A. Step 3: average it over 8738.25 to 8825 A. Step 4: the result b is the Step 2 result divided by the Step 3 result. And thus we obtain 1.1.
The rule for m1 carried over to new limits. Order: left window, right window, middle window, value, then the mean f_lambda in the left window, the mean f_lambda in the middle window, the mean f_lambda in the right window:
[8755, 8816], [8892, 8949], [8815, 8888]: 0.06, 3.46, 3.38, 3.69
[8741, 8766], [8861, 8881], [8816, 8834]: 0.12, 3.43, 3.07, 3.42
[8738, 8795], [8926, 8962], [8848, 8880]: 0.04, 3.47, 3.47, 3.68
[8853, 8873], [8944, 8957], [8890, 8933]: -0.04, 3.47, 3.72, 3.65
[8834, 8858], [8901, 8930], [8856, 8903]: 0.03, 3.53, 3.53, 3.73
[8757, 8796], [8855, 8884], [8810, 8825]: 0.05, 3.47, 3.31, 3.44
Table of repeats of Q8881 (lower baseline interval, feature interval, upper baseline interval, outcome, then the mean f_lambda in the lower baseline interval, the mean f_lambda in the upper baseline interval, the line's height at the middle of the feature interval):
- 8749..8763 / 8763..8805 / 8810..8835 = -2.4 A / 3.43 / 3.13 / 3.31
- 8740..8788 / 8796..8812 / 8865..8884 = -0.2 A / 3.46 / 3.39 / 3.43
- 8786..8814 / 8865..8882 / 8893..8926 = 1.3 A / 3.48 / 3.73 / 3.65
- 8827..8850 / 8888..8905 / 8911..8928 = 0.1 A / 3.31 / 3.83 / 3.68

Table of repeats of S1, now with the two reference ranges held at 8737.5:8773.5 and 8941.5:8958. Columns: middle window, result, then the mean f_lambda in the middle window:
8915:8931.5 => -0.06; 3.83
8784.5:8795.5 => -0.02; 3.54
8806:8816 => 0.04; 3.35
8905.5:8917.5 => -0.02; 3.66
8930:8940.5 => 0.00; 3.64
